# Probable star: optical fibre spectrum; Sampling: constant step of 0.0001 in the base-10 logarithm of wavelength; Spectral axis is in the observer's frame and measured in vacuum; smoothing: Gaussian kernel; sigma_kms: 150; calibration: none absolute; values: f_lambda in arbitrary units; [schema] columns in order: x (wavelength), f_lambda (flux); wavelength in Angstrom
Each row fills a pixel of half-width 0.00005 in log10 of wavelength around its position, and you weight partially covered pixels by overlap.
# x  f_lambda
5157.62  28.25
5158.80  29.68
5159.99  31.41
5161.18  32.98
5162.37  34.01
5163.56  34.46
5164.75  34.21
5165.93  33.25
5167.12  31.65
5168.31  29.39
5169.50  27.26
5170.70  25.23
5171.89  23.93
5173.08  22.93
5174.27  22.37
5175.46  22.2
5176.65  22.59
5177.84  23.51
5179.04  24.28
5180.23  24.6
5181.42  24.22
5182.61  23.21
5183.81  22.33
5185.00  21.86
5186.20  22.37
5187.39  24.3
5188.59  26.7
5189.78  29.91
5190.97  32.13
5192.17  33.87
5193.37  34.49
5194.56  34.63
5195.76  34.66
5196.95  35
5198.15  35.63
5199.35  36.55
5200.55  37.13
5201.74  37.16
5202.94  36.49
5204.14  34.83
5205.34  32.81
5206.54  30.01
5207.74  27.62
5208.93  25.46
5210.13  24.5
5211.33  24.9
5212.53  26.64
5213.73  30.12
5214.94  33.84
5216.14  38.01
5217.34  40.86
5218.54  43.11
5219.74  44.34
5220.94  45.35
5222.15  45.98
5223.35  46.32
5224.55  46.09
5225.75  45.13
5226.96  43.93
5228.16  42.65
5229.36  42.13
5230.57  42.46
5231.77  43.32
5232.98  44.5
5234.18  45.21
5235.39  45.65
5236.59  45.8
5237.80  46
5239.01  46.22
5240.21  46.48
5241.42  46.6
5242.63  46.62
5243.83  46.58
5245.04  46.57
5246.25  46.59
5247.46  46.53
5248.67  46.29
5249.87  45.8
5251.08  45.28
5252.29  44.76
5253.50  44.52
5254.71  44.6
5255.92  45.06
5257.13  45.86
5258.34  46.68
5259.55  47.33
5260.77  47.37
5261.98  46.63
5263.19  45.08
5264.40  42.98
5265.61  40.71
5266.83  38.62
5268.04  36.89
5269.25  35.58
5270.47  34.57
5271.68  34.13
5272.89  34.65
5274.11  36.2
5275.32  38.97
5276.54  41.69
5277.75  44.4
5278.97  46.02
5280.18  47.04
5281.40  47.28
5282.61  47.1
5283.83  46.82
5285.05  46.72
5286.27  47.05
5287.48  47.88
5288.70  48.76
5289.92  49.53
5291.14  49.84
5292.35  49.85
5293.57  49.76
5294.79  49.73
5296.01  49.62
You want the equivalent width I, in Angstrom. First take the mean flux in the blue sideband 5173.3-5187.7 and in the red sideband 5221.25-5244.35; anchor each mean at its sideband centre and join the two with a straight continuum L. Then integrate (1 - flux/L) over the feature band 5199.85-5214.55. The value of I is 1.4 Angstrom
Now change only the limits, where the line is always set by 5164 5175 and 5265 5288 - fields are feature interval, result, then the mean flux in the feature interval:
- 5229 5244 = -3.6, 45.2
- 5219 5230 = -3.1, 44.6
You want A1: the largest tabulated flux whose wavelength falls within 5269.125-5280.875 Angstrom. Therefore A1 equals 47.04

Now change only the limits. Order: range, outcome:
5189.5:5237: 46.32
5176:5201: 37.13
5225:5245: 46.62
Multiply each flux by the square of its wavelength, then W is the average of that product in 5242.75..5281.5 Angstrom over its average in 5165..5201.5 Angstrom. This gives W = 1.57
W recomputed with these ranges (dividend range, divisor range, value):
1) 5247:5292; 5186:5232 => 1.26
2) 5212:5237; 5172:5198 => 1.59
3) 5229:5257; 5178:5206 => 1.53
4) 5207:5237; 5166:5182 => 1.59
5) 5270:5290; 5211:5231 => 1.10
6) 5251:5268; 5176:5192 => 1.83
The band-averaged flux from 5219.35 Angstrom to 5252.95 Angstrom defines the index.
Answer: 45.3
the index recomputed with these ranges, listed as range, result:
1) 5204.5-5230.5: 37.2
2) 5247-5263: 45.9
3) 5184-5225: 33.8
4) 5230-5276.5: 43.5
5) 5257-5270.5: 42.5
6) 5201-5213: 30.2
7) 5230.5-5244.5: 45.6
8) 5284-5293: 48.5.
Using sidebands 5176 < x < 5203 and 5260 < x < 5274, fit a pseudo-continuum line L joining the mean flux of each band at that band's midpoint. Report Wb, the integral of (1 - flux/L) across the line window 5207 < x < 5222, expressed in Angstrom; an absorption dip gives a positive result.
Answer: -0.6 Angstrom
